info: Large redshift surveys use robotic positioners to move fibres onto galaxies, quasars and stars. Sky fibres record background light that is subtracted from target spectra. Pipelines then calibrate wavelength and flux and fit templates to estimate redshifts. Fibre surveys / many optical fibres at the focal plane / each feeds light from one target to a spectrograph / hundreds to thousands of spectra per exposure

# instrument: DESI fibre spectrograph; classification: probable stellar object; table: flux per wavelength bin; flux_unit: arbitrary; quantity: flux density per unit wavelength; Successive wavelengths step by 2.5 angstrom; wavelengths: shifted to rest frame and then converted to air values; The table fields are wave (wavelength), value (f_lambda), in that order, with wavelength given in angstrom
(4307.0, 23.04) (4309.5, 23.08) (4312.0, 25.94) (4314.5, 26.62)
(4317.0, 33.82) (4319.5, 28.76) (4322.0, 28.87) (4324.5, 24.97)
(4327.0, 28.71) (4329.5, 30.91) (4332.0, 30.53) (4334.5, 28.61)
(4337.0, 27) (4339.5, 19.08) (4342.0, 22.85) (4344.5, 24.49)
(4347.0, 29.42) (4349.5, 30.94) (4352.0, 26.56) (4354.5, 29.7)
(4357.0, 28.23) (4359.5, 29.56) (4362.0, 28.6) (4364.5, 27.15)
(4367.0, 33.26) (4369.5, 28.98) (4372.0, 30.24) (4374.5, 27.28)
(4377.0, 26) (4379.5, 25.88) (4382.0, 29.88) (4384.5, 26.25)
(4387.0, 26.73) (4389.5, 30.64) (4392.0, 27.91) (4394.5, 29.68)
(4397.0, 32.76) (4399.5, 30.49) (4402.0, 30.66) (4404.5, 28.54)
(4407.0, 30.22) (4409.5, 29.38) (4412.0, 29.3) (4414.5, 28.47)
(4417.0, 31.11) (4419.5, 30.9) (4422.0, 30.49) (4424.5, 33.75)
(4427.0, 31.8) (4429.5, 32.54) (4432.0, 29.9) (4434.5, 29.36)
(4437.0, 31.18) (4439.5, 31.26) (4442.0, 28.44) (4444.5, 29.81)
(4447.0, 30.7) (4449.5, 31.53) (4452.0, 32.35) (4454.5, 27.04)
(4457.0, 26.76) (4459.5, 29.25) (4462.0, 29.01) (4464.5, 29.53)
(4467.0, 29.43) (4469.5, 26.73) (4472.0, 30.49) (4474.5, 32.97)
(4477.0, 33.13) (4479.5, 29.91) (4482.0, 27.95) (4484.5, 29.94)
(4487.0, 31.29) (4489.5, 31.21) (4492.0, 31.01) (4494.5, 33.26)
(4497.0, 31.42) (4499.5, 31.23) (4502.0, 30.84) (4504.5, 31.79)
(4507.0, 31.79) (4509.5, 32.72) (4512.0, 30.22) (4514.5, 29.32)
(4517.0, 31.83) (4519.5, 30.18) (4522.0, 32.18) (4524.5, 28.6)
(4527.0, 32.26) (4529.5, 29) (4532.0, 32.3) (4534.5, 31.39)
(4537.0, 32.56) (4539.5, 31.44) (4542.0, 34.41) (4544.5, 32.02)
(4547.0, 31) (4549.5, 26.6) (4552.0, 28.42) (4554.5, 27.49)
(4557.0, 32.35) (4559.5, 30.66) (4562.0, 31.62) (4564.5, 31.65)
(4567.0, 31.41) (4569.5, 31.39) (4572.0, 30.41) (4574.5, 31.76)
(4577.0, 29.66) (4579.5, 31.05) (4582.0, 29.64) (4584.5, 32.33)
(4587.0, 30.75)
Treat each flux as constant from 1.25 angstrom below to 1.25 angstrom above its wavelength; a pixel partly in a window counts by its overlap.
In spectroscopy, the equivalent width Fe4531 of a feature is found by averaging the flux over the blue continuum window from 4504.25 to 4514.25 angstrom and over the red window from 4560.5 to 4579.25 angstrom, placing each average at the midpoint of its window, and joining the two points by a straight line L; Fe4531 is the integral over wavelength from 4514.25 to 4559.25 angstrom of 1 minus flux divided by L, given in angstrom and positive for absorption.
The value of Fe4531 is 0.7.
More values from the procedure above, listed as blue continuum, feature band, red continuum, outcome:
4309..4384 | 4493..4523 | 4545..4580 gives -1.6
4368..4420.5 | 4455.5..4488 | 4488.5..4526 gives 0.9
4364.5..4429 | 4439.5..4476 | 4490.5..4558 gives 0.8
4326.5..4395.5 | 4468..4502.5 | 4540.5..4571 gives -1.2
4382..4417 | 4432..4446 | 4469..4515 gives 0.0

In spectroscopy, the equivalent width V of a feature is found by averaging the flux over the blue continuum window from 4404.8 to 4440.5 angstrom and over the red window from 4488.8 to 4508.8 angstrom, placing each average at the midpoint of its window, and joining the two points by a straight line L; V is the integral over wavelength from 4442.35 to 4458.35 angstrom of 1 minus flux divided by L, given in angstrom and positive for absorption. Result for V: 0.7 angstrom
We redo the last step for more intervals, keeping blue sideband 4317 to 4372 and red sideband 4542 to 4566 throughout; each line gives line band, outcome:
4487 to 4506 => -1.1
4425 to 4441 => -1.1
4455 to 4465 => 0.3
